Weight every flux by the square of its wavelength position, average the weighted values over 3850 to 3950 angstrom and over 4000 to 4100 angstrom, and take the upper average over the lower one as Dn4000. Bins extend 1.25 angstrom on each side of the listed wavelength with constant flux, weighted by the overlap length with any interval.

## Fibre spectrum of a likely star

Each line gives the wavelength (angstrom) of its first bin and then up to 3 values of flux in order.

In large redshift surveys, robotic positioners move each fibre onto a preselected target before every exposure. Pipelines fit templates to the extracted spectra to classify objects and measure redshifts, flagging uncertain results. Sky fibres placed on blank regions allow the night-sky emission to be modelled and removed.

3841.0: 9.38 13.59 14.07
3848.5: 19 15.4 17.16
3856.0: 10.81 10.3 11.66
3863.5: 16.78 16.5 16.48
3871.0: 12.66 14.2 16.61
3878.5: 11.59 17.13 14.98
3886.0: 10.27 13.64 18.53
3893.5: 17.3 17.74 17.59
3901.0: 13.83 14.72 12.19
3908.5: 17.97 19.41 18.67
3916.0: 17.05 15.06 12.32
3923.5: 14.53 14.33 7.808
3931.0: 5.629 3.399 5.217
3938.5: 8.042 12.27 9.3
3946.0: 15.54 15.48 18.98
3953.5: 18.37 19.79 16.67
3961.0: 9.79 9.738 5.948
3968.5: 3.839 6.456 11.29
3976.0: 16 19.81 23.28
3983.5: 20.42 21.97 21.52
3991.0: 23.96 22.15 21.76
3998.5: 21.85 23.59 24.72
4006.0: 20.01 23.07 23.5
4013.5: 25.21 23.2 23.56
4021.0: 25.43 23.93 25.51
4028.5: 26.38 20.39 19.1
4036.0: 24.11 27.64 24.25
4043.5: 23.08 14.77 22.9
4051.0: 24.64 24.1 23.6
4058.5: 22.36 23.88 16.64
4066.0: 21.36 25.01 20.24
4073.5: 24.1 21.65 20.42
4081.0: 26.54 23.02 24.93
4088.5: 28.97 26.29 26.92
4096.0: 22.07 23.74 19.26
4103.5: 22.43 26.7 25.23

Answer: 1.83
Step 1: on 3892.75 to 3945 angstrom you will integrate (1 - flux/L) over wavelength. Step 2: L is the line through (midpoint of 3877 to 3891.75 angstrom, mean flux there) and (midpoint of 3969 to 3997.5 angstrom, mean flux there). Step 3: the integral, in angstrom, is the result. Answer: 8.5 angstrom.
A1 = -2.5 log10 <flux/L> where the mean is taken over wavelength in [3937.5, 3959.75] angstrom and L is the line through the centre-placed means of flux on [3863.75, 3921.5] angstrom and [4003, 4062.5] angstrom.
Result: 0.24 mag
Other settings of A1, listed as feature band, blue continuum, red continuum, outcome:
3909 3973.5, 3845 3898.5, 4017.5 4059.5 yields 0.438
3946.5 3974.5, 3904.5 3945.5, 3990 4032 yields 0.295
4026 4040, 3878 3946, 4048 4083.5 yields -0.147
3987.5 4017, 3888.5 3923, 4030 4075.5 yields -0.134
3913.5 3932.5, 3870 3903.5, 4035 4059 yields 0.307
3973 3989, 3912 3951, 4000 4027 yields -0.016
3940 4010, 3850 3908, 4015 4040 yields 0.217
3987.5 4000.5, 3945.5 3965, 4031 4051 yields -0.203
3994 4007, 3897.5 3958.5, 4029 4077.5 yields -0.197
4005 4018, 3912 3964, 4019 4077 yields -0.181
